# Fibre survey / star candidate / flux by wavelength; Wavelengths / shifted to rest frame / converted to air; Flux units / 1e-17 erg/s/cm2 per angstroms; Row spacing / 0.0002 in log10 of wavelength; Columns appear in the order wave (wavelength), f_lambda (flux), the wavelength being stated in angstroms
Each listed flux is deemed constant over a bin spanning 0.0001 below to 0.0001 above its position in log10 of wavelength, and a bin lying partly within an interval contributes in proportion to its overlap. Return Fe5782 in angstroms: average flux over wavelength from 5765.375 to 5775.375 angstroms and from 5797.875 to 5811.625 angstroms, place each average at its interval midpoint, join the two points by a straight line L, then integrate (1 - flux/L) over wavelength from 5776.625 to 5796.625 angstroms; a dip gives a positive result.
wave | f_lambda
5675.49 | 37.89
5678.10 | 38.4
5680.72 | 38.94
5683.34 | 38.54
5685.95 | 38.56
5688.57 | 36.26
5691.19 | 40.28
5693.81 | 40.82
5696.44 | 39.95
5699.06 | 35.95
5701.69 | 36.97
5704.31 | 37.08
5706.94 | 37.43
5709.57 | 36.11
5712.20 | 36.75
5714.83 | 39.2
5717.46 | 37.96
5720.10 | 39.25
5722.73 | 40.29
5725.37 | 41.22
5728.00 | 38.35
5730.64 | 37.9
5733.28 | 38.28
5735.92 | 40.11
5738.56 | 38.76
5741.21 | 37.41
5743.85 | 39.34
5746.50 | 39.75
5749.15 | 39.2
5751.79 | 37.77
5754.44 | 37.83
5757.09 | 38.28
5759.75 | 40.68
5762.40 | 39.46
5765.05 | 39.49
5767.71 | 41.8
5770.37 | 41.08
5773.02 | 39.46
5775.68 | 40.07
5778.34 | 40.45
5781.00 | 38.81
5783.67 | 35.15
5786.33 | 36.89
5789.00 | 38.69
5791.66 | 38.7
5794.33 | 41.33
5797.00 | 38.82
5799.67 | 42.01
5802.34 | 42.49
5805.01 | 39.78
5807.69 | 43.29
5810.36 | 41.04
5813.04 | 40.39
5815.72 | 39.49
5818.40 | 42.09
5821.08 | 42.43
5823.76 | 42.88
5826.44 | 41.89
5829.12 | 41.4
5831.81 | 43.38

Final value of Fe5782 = 1.2 angstroms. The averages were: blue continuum 40.6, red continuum 41.6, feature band 38.6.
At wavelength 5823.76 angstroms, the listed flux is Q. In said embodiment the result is 42.88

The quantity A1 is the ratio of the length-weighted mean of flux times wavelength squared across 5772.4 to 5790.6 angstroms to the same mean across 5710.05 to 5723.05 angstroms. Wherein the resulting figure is 1.0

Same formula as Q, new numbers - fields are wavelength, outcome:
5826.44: 41.89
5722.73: 40.29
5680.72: 38.94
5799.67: 42.01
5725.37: 41.22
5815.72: 39.49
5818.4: 42.09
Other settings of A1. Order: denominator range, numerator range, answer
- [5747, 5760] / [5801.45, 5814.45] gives 1.09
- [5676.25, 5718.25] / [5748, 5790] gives 1.05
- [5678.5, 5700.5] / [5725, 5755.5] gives 1.02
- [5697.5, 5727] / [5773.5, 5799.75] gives 1.05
